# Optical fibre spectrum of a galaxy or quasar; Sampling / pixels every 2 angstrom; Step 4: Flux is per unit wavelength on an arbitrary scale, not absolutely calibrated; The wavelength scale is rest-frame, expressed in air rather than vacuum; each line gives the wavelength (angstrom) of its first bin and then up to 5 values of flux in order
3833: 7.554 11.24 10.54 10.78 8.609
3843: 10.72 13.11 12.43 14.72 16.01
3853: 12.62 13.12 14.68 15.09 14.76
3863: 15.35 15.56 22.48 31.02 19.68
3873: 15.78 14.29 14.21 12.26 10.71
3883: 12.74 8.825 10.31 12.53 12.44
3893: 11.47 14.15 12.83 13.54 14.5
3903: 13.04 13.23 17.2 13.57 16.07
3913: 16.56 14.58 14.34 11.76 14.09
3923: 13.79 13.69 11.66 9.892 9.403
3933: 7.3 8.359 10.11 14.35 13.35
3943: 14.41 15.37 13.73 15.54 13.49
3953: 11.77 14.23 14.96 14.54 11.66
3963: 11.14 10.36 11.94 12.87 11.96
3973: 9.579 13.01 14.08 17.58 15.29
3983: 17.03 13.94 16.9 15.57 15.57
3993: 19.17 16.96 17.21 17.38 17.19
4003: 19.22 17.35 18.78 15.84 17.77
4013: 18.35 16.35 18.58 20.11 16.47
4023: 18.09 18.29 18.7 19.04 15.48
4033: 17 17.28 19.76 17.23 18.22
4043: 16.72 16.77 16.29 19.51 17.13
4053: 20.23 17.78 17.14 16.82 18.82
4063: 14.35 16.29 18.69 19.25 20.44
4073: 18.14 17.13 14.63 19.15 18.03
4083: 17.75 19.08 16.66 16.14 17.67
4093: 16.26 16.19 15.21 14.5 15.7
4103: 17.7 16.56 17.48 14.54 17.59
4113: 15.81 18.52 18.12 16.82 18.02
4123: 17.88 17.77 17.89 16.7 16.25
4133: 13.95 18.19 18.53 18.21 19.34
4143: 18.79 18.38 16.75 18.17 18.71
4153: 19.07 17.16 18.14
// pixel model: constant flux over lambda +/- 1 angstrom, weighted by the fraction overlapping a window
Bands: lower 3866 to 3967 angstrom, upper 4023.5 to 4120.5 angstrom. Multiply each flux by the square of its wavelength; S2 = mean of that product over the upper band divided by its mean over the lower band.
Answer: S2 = 1.4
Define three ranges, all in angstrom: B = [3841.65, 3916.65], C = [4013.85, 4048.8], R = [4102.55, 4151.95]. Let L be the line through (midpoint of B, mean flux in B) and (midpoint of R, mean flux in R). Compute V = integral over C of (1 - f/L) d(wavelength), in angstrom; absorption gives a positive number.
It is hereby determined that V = -3.0 angstrom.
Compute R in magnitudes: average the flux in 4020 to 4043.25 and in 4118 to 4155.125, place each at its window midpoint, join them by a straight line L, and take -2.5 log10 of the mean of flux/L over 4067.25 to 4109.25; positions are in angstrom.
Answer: 0.04 mag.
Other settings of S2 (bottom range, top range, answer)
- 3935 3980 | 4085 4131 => 1.39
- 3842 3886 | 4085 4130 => 1.27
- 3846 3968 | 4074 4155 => 1.40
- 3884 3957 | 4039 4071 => 1.46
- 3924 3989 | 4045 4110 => 1.41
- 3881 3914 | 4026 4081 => 1.45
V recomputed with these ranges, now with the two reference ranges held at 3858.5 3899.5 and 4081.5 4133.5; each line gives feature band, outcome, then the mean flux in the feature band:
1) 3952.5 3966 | 2.44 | 12.7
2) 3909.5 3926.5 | 0.97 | 14.3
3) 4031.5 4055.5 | -2.24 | 17.8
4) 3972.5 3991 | 0.88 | 15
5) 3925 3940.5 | 4.85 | 10.5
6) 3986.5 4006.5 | -1.85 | 17.3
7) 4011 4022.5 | -1.39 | 18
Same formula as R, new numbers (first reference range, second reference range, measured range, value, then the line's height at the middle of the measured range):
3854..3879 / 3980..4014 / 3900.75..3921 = 0.17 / 17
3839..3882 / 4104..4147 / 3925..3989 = 0.22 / 15.9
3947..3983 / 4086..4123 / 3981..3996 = -0.18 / 13.9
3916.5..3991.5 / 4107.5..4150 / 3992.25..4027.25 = -0.23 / 14.5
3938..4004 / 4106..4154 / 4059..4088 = -0.08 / 16.5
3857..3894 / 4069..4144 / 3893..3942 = 0.19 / 15.4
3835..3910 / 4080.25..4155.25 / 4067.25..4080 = -0.09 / 16.7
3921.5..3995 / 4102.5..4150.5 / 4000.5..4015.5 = -0.21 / 14.5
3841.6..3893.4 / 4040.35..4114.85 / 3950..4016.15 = 0.06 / 16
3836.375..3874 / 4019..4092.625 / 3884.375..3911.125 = 0.20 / 15.7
